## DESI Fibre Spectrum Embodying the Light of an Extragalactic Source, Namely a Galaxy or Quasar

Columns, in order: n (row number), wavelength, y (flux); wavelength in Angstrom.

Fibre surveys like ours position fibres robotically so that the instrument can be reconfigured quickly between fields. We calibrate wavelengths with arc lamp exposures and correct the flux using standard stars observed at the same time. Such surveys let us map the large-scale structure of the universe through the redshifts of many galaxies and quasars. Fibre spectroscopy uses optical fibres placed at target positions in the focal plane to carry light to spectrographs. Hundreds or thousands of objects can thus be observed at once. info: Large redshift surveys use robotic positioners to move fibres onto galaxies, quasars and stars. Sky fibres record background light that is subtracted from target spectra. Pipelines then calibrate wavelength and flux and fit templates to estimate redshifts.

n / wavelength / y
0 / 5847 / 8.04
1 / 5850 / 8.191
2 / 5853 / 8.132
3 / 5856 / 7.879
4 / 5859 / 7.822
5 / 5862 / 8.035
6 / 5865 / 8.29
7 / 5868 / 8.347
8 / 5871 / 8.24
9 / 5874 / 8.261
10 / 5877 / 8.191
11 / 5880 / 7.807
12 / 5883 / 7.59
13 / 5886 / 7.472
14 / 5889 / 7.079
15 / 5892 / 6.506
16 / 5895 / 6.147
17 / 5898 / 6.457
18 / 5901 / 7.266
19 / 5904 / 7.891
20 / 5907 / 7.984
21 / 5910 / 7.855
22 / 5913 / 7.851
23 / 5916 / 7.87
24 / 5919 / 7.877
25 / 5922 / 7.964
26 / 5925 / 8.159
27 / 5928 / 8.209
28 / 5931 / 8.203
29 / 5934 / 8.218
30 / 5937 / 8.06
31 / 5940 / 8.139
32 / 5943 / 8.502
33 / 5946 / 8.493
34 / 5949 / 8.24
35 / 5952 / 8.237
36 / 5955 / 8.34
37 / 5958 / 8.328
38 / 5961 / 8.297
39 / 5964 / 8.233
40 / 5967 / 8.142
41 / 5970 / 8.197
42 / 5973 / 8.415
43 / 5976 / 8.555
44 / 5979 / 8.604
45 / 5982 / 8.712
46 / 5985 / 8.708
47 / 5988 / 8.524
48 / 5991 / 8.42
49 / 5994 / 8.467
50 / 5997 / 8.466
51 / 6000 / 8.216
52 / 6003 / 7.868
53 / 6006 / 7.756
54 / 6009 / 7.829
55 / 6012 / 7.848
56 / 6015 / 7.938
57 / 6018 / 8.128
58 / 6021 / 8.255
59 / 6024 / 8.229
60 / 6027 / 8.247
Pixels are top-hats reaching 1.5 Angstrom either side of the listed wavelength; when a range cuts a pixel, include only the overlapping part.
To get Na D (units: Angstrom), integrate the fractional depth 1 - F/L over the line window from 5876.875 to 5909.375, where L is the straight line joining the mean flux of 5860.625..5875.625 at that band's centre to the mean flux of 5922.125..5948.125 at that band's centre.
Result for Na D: 3.7 Angstrom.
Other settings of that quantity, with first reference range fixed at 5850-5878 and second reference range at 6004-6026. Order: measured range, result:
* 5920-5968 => -1.01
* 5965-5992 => -1.48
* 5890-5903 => 2.31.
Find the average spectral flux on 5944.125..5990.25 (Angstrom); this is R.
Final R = 8.4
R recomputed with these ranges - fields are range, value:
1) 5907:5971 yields 8.16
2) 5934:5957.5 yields 8.28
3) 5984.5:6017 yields 8.17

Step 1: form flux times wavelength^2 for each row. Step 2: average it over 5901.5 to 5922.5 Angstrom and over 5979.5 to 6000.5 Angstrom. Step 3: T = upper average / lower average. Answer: 1.11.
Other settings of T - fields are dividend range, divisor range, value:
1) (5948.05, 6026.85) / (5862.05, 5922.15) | 1.12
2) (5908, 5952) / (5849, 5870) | 1.03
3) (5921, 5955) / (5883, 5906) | 1.19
